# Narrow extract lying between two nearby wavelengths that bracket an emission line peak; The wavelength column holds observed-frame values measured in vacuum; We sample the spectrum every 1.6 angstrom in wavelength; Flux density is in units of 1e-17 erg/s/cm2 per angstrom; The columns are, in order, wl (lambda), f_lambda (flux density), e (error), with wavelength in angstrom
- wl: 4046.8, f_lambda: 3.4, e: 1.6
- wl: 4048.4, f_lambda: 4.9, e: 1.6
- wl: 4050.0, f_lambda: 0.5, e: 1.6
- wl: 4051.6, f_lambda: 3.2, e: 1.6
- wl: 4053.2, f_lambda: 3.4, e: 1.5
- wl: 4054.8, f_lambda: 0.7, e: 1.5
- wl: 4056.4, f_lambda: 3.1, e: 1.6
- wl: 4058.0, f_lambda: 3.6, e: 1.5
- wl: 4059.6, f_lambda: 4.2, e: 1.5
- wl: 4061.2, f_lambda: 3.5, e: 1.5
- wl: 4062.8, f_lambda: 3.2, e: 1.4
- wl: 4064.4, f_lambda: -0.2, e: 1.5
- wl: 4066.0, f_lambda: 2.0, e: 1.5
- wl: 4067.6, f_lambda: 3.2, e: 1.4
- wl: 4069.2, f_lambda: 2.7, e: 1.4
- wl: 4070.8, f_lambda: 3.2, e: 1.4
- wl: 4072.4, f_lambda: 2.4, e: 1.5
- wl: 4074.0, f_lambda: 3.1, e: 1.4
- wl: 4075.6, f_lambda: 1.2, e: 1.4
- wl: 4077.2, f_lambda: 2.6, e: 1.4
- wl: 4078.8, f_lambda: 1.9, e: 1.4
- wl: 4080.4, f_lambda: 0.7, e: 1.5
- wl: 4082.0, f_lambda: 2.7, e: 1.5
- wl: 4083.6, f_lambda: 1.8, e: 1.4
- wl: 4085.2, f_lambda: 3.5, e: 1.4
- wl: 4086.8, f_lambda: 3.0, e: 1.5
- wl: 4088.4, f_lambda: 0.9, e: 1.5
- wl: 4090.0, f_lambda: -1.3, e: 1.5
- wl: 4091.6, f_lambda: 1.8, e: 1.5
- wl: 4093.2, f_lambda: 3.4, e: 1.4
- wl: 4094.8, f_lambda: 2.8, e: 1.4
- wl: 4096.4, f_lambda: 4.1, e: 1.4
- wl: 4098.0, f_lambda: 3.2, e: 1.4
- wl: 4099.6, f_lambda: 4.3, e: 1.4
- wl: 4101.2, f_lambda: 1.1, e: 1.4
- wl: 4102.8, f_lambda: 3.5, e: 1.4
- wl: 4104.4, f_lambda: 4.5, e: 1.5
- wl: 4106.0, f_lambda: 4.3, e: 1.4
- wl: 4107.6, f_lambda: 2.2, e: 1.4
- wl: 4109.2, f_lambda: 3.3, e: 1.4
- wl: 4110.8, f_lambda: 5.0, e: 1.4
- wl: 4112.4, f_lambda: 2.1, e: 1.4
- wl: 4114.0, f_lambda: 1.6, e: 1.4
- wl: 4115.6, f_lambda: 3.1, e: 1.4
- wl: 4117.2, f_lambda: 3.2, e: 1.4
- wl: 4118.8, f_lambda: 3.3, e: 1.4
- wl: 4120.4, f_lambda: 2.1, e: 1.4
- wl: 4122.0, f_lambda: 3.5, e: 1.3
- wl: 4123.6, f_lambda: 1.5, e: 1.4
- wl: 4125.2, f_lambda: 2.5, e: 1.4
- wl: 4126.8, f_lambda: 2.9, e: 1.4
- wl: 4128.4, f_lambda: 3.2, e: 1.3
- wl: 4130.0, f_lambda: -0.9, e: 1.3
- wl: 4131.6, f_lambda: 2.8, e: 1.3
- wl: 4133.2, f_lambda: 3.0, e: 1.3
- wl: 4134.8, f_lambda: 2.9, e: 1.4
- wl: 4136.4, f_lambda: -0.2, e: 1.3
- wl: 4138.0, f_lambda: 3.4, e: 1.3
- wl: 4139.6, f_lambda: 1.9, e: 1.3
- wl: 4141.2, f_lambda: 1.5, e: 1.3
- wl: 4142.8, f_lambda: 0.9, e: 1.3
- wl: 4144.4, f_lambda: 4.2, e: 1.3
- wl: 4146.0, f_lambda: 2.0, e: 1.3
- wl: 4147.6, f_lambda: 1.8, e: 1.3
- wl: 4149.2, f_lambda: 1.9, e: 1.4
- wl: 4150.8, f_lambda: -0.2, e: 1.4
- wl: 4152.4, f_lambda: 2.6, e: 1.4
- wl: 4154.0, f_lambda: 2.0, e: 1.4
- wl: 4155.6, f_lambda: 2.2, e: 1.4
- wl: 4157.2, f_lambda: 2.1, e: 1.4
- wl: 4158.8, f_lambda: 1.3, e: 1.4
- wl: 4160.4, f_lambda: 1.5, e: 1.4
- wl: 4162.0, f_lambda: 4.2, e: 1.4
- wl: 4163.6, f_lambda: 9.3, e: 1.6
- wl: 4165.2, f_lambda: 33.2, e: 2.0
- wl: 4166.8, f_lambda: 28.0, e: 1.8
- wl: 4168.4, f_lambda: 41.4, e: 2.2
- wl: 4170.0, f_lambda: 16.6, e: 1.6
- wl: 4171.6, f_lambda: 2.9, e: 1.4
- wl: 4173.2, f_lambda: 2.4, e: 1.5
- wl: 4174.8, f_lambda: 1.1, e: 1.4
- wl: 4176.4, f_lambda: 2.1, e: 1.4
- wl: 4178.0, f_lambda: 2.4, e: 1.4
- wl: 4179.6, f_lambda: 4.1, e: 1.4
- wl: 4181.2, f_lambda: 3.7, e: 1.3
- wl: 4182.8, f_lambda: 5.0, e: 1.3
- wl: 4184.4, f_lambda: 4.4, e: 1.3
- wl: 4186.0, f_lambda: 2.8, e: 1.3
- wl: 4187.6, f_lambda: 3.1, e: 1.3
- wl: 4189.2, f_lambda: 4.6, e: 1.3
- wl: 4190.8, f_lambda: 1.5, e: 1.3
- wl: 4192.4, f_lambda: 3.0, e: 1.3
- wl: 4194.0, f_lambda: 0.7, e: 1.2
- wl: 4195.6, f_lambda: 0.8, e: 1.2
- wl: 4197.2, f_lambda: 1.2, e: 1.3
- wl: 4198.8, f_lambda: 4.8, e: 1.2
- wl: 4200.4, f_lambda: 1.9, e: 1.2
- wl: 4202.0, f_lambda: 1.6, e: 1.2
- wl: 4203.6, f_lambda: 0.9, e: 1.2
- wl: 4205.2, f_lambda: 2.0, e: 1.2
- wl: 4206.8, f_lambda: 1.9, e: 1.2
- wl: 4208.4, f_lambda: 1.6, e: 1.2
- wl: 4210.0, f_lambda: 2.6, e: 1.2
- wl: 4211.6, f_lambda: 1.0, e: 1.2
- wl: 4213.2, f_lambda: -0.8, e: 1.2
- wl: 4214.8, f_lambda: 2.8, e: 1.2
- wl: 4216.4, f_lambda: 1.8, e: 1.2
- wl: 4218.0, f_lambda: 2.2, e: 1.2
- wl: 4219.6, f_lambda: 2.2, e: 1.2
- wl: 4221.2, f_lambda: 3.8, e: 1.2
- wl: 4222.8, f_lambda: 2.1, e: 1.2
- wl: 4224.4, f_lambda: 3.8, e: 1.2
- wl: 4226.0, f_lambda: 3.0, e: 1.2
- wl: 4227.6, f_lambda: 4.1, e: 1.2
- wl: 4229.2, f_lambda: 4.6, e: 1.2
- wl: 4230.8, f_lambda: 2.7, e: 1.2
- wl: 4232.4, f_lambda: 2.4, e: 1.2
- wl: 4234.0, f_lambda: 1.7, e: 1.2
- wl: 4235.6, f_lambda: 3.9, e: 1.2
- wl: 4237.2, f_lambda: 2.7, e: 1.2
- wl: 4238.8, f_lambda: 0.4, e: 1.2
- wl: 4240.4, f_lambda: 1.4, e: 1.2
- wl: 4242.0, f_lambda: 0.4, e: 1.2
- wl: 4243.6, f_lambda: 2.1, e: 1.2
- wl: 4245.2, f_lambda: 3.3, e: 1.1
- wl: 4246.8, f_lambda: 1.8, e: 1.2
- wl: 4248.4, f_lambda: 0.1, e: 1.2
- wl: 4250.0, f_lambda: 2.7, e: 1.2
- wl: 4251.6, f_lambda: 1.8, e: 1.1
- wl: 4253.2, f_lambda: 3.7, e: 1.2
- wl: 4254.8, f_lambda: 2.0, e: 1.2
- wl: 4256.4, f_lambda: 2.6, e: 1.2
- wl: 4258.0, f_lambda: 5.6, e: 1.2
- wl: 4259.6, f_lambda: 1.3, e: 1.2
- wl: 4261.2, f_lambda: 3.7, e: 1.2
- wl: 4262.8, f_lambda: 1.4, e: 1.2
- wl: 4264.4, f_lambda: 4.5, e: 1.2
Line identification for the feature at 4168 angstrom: [O II]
